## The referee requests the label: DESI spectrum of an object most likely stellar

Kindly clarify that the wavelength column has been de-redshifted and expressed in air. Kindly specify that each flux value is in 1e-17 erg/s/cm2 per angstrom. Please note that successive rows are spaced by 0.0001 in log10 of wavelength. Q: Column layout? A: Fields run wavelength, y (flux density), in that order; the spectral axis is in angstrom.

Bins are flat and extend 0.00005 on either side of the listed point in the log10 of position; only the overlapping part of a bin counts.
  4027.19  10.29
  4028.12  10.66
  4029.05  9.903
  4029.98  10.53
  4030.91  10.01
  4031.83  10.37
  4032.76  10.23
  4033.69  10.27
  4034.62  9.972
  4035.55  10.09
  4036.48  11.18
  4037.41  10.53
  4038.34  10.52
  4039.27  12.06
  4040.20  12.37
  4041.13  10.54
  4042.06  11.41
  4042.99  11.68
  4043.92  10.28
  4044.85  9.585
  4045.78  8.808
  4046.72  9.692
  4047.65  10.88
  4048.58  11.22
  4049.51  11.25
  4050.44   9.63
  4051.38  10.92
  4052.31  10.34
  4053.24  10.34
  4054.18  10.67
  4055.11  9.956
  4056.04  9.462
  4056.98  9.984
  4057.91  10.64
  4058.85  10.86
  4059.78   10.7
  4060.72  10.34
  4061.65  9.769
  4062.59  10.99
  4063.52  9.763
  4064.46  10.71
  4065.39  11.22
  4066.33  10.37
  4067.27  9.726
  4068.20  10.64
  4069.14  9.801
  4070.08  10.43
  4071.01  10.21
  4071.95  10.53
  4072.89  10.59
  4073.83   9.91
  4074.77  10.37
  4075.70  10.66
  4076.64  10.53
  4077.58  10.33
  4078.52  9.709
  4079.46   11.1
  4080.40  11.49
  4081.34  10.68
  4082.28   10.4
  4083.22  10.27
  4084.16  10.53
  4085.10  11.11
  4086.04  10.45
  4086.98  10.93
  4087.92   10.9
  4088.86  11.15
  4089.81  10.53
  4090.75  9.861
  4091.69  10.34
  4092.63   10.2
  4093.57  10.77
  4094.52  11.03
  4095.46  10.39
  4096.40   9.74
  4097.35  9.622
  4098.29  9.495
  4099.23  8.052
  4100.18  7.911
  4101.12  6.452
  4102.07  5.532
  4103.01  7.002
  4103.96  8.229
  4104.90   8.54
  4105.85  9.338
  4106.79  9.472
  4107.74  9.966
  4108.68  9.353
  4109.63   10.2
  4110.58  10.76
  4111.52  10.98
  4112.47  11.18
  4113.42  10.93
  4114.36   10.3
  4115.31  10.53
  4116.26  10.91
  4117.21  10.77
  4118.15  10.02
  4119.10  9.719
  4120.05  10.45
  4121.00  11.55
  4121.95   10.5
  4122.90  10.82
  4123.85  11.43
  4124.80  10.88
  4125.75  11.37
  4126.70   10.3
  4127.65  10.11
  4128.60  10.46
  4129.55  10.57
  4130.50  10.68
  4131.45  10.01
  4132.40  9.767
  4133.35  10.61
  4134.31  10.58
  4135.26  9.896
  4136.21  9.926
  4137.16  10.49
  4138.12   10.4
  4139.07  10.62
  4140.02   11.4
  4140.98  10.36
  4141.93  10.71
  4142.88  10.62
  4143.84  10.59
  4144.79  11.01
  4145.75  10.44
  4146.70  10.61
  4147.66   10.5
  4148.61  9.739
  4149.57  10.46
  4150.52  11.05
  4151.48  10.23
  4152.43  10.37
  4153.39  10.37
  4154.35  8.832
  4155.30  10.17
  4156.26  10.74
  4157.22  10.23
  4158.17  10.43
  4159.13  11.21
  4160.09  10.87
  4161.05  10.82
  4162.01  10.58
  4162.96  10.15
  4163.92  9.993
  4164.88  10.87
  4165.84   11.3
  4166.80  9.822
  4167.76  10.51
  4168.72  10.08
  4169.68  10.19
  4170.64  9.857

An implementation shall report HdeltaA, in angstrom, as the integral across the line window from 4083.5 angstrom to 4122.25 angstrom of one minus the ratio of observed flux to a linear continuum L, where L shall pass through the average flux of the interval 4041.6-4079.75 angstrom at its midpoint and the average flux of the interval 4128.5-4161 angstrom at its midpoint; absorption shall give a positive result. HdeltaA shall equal 1.9 angstrom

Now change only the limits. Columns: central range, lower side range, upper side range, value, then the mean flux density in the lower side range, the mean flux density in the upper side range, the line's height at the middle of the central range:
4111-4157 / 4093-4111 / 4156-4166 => -2.9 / 9.04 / 10.6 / 9.91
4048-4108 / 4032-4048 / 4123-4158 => 2.7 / 10.6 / 10.5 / 10.5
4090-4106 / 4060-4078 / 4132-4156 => 2.1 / 10.4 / 10.4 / 10.4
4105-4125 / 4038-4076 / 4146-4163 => 0.0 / 10.5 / 10.4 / 10.4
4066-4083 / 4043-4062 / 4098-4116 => -1.0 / 10.3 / 9.19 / 9.85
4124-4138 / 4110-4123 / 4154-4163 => 0.2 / 10.7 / 10.4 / 10.6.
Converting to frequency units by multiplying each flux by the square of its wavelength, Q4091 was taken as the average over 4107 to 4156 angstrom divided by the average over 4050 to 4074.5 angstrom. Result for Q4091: 1.05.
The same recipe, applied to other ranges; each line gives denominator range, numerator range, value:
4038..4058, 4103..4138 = 1.01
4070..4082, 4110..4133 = 1.03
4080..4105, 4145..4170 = 1.11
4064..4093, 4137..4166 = 1.04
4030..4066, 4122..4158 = 1.04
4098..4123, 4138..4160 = 1.12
